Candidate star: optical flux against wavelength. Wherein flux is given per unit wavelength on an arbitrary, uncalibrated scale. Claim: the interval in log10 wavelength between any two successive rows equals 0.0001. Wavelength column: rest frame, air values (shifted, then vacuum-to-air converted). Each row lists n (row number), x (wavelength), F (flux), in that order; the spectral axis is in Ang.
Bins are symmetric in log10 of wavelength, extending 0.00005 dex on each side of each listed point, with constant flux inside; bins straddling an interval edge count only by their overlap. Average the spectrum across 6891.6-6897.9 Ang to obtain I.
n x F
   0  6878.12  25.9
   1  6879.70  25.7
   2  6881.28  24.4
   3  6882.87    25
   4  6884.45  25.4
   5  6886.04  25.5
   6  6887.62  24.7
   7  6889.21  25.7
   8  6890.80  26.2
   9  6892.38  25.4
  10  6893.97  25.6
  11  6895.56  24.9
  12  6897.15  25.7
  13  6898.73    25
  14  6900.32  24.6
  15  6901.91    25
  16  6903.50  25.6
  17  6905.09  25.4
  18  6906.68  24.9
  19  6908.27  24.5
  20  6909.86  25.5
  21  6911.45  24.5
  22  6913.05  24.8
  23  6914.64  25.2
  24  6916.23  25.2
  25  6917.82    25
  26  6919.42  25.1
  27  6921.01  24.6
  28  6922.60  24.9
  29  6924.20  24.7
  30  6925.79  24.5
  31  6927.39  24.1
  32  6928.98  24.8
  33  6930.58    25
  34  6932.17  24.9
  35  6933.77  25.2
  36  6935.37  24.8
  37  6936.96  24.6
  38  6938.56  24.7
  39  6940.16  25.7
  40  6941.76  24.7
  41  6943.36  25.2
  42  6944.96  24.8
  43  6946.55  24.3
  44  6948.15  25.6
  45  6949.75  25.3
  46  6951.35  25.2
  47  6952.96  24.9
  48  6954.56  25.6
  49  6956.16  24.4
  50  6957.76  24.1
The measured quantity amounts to 25.4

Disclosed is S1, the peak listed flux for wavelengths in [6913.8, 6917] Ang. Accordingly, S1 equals 25.2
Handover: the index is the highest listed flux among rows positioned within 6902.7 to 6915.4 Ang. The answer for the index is 25.6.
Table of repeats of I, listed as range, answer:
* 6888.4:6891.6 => 25.9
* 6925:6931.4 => 24.6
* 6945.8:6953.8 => 25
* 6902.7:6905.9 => 25.5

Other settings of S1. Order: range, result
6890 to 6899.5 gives 26.2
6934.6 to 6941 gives 25.7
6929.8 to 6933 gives 25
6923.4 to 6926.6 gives 24.7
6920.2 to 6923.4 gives 24.9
